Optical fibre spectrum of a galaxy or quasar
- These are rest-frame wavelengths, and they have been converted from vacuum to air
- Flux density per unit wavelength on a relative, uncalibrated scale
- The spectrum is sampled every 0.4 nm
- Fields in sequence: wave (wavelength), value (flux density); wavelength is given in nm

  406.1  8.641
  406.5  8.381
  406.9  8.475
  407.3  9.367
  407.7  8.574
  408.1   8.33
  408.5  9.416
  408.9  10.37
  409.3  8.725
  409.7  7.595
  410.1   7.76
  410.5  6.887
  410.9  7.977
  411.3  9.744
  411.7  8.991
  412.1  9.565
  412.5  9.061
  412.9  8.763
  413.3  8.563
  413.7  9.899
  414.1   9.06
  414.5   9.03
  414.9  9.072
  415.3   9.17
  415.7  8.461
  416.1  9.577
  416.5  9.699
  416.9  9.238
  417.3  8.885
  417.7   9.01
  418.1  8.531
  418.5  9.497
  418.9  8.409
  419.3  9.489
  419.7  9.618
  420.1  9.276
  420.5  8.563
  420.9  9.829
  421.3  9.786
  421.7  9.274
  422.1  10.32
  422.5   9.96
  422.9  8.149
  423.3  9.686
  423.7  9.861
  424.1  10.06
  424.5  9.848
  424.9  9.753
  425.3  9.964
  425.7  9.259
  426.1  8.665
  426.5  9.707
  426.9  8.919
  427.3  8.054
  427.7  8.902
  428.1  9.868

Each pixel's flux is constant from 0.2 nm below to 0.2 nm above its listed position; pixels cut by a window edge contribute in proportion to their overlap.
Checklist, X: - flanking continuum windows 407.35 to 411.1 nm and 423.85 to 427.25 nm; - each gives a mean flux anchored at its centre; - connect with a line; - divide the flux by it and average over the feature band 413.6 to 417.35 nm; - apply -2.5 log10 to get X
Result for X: -0.045 mag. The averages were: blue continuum 8.44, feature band 9.2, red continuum 9.46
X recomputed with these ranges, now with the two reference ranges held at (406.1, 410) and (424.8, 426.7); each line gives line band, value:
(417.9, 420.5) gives 0.01 mag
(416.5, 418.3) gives 0.02 mag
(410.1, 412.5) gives 0.04 mag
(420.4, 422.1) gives -0.03 mag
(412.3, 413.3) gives 0.01 mag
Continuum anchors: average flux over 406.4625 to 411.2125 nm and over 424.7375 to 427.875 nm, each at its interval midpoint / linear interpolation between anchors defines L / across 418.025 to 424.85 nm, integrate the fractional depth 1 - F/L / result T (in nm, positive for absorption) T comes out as -0.36 nm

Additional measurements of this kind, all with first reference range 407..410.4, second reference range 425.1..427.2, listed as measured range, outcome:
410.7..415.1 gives -0.12 nm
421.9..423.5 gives -0.07 nm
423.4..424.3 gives -0.07 nm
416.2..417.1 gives -0.05 nm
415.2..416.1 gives 0.00 nm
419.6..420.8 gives -0.01 nm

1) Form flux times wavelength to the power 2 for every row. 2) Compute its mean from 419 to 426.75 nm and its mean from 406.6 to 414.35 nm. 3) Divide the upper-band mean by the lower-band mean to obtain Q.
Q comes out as 1.15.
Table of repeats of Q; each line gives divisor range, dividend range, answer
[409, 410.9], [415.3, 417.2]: 1.20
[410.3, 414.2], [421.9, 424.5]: 1.15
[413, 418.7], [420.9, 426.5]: 1.09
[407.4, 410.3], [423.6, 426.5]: 1.20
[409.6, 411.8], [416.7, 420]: 1.16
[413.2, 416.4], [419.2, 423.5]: 1.07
